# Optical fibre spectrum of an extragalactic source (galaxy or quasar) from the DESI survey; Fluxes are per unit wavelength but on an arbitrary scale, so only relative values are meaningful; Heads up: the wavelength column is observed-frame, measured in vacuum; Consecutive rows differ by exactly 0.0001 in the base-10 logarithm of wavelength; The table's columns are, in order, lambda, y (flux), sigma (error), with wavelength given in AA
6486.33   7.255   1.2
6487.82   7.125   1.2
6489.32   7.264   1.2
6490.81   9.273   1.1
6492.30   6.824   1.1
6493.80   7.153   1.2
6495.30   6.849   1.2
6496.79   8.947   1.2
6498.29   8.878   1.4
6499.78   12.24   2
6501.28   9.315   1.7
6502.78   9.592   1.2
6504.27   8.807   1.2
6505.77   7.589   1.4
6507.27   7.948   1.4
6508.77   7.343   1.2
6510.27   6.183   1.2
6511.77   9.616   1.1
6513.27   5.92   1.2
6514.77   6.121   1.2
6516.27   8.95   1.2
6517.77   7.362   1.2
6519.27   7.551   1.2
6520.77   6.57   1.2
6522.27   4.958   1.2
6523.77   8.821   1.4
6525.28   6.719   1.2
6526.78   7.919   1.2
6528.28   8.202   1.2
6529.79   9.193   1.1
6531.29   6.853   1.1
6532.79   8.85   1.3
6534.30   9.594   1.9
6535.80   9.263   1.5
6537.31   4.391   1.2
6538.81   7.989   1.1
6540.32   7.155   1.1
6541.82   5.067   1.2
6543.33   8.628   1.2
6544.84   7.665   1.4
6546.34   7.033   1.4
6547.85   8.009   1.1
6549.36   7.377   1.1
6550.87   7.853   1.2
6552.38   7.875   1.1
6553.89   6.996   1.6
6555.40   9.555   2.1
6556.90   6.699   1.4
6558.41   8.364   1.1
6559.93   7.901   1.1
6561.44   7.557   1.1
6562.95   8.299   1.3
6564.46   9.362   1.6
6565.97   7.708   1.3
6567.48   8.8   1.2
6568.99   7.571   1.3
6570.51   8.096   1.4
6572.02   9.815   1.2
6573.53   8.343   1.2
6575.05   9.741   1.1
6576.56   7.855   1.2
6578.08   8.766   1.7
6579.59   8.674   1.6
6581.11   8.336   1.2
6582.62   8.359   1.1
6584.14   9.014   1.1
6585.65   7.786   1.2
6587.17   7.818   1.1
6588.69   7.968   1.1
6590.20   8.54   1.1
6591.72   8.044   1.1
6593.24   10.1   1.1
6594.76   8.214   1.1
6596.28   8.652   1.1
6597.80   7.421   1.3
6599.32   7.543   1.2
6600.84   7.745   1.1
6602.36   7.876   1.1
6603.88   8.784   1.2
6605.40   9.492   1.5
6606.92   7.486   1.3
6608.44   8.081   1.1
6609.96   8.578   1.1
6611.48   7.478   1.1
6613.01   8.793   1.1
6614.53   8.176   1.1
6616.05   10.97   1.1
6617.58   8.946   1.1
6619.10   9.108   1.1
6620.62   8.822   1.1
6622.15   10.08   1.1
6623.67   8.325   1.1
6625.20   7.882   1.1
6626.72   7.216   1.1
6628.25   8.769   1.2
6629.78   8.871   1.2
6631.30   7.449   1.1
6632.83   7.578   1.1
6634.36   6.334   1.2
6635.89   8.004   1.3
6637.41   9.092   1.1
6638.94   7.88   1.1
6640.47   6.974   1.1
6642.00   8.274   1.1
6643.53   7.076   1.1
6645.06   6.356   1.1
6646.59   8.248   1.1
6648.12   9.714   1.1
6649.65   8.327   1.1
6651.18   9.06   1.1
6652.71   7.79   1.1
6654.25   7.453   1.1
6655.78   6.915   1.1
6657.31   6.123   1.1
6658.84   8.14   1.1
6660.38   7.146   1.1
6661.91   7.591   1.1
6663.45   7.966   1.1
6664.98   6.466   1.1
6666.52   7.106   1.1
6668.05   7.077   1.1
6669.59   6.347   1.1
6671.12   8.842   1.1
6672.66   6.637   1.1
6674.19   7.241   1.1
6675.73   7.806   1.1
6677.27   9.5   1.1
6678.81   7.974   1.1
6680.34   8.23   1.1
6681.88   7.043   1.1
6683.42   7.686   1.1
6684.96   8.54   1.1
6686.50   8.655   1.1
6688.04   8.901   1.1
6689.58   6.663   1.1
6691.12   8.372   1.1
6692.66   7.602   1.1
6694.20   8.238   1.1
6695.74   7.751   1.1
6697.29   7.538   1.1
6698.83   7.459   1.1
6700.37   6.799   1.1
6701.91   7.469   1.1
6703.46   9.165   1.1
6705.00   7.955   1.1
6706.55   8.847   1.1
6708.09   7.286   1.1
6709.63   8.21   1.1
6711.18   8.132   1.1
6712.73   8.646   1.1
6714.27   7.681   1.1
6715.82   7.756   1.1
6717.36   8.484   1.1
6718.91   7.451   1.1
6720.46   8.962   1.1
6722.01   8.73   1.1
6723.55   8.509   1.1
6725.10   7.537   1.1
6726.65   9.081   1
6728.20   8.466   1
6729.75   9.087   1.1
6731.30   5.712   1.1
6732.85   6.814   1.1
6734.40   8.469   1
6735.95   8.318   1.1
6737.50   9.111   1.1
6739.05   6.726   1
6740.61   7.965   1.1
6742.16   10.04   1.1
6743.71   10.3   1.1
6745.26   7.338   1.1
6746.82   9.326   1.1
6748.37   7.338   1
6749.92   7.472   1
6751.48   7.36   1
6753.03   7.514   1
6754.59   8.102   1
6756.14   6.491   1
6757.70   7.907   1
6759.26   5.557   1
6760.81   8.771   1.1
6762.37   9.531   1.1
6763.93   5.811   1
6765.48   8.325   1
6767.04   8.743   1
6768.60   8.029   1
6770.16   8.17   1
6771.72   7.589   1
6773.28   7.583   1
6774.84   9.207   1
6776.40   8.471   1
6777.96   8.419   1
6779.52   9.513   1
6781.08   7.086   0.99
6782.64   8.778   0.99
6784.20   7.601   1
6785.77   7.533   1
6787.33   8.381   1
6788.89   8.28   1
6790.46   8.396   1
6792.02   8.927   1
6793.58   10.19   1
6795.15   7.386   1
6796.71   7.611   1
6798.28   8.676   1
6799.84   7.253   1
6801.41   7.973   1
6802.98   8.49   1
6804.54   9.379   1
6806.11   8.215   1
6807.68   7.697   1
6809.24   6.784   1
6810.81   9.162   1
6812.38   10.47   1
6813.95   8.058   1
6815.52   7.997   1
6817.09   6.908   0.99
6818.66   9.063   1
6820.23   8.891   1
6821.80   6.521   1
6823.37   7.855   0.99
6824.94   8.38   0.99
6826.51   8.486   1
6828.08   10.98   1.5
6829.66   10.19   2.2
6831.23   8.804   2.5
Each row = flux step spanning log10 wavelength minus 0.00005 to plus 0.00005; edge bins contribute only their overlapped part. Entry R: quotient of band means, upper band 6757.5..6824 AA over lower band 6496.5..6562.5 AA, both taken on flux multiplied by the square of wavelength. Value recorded 1.1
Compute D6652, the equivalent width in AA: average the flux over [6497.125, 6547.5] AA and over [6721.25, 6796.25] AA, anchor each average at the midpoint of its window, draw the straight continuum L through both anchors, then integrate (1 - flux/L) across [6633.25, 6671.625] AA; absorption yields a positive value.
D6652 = 1.9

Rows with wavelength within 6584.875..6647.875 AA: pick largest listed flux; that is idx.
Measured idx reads 10.97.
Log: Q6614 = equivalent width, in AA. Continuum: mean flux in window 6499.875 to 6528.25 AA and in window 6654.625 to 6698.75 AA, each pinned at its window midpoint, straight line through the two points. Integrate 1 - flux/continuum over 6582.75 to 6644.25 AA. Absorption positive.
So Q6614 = -4.8 AA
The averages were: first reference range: 7.75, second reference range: 7.64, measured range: 8.28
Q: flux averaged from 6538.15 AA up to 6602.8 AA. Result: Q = 8.1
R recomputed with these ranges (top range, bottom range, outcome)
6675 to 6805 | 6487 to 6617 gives 1.06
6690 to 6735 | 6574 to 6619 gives 0.98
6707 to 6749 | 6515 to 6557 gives 1.14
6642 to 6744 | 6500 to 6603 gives 1.03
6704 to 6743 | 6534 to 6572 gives 1.10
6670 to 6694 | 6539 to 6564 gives 1.08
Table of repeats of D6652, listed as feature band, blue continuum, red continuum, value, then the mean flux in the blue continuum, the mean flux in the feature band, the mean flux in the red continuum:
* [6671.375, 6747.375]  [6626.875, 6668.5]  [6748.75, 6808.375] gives -2.1 AA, 7.69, 8.09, 8.06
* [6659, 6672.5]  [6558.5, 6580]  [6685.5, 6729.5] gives 1.5 AA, 8.46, 7.32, 8.1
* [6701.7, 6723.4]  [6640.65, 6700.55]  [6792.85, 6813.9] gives -0.8 AA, 7.71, 8.23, 8.39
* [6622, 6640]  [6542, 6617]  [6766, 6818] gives 0.5 AA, 8.26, 8.04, 8.27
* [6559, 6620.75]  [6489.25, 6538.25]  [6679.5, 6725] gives -3.8 AA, 7.92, 8.45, 8.02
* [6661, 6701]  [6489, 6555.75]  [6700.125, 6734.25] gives 1.6 AA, 7.82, 7.7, 8.06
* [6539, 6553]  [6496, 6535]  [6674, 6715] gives 1.1 AA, 8.07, 7.42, 7.99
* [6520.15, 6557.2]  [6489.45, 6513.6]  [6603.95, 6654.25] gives 3.2 AA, 8.3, 7.58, 8.28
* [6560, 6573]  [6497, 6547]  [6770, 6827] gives -0.8 AA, 7.84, 8.38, 8.25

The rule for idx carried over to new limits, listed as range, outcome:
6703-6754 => 10.3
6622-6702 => 10.08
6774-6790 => 9.513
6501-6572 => 9.616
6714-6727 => 9.081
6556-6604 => 10.1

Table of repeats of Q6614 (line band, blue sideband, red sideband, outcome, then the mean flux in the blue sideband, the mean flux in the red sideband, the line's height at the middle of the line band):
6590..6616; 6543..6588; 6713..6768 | -0.7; 8.19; 8.03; 8.16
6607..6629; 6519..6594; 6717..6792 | -1.6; 8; 8.1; 8.03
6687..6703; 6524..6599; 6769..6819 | 0.9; 8.08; 8.28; 8.2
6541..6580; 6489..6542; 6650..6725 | -1.1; 7.85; 7.83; 7.84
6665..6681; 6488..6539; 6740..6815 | 0.9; 7.9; 8.19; 8.08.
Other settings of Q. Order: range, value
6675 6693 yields 8.09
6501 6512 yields 8.19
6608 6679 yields 7.97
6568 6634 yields 8.43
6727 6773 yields 7.95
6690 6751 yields 8.09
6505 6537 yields 7.65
